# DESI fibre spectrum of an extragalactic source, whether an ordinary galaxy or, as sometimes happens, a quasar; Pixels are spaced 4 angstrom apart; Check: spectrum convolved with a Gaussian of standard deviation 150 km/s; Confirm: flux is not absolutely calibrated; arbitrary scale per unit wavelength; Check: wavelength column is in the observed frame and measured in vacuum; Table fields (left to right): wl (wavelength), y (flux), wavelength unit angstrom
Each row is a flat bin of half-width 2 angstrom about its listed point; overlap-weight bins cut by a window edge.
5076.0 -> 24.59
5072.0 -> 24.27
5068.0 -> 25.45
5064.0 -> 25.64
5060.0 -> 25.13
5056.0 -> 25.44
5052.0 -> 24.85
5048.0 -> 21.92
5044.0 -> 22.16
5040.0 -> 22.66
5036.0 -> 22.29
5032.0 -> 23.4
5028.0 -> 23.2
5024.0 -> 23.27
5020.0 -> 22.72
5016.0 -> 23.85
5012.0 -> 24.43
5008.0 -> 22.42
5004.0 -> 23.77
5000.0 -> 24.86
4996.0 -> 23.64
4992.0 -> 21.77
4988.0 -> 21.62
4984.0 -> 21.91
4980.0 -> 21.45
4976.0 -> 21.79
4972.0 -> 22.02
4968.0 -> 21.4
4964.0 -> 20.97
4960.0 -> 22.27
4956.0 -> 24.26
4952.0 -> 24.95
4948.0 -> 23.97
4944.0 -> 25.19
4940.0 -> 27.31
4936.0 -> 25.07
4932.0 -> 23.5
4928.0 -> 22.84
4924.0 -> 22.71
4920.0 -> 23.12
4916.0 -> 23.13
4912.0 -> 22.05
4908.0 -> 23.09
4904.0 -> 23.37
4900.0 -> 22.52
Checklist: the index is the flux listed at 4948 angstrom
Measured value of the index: 23.97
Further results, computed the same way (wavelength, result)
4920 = 23.12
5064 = 25.64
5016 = 23.85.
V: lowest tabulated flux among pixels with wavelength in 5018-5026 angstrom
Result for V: 22.72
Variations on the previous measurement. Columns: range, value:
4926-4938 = 22.84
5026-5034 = 23.2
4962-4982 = 20.97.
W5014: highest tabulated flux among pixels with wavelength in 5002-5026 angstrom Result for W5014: 24.43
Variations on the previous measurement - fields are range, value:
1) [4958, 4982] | 22.27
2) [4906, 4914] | 23.09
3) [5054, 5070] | 25.64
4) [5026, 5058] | 25.44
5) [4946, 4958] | 24.95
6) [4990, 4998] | 23.64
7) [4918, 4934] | 23.5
